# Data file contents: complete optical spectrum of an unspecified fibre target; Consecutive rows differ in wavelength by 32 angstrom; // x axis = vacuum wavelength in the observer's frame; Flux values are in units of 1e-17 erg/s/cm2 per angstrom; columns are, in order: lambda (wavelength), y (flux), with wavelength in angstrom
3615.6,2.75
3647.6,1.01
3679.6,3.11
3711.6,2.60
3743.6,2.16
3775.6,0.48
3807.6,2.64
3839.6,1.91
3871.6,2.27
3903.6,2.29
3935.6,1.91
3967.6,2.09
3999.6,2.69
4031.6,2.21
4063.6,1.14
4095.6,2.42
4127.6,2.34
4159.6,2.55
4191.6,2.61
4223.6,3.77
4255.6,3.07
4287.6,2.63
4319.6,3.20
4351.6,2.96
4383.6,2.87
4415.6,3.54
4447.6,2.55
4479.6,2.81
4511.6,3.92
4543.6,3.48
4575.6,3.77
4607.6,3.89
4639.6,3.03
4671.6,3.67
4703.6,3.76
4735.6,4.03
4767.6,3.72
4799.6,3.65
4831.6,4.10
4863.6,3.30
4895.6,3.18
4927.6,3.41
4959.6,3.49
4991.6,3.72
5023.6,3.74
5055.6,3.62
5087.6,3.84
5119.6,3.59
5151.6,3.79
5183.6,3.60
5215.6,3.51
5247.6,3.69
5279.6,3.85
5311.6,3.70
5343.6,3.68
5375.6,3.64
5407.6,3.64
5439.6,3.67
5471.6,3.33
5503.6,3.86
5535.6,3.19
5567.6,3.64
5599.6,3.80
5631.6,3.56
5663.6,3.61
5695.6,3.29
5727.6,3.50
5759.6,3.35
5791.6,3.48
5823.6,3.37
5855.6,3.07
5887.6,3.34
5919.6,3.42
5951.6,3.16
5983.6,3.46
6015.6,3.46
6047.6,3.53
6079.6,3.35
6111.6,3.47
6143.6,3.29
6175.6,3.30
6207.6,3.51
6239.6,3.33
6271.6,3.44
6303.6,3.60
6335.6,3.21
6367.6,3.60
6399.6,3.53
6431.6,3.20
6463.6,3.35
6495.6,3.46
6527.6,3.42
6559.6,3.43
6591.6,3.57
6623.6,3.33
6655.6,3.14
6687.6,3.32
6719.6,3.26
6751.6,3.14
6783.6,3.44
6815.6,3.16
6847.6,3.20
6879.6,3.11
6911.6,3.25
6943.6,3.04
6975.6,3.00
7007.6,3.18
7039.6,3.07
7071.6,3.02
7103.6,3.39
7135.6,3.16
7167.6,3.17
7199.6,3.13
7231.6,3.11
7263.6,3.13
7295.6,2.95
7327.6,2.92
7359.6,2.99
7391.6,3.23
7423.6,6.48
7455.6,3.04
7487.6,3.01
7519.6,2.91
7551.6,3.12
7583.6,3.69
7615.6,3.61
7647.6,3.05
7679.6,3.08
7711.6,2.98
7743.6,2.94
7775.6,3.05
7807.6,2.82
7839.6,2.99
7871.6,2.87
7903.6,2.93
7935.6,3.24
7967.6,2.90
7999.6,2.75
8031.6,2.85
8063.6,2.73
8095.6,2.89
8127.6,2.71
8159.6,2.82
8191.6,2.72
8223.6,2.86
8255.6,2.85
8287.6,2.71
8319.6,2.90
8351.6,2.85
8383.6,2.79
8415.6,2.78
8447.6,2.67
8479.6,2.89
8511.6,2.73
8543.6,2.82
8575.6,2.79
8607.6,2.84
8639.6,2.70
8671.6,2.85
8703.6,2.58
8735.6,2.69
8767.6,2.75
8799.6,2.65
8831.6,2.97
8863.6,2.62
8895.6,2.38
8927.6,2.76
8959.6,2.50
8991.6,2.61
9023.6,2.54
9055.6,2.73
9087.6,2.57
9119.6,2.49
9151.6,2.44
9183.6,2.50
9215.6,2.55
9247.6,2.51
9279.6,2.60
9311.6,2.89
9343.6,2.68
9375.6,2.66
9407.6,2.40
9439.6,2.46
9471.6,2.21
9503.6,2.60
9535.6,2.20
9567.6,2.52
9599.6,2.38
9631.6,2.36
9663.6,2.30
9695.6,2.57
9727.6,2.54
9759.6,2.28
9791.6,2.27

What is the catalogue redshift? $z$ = 0.13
